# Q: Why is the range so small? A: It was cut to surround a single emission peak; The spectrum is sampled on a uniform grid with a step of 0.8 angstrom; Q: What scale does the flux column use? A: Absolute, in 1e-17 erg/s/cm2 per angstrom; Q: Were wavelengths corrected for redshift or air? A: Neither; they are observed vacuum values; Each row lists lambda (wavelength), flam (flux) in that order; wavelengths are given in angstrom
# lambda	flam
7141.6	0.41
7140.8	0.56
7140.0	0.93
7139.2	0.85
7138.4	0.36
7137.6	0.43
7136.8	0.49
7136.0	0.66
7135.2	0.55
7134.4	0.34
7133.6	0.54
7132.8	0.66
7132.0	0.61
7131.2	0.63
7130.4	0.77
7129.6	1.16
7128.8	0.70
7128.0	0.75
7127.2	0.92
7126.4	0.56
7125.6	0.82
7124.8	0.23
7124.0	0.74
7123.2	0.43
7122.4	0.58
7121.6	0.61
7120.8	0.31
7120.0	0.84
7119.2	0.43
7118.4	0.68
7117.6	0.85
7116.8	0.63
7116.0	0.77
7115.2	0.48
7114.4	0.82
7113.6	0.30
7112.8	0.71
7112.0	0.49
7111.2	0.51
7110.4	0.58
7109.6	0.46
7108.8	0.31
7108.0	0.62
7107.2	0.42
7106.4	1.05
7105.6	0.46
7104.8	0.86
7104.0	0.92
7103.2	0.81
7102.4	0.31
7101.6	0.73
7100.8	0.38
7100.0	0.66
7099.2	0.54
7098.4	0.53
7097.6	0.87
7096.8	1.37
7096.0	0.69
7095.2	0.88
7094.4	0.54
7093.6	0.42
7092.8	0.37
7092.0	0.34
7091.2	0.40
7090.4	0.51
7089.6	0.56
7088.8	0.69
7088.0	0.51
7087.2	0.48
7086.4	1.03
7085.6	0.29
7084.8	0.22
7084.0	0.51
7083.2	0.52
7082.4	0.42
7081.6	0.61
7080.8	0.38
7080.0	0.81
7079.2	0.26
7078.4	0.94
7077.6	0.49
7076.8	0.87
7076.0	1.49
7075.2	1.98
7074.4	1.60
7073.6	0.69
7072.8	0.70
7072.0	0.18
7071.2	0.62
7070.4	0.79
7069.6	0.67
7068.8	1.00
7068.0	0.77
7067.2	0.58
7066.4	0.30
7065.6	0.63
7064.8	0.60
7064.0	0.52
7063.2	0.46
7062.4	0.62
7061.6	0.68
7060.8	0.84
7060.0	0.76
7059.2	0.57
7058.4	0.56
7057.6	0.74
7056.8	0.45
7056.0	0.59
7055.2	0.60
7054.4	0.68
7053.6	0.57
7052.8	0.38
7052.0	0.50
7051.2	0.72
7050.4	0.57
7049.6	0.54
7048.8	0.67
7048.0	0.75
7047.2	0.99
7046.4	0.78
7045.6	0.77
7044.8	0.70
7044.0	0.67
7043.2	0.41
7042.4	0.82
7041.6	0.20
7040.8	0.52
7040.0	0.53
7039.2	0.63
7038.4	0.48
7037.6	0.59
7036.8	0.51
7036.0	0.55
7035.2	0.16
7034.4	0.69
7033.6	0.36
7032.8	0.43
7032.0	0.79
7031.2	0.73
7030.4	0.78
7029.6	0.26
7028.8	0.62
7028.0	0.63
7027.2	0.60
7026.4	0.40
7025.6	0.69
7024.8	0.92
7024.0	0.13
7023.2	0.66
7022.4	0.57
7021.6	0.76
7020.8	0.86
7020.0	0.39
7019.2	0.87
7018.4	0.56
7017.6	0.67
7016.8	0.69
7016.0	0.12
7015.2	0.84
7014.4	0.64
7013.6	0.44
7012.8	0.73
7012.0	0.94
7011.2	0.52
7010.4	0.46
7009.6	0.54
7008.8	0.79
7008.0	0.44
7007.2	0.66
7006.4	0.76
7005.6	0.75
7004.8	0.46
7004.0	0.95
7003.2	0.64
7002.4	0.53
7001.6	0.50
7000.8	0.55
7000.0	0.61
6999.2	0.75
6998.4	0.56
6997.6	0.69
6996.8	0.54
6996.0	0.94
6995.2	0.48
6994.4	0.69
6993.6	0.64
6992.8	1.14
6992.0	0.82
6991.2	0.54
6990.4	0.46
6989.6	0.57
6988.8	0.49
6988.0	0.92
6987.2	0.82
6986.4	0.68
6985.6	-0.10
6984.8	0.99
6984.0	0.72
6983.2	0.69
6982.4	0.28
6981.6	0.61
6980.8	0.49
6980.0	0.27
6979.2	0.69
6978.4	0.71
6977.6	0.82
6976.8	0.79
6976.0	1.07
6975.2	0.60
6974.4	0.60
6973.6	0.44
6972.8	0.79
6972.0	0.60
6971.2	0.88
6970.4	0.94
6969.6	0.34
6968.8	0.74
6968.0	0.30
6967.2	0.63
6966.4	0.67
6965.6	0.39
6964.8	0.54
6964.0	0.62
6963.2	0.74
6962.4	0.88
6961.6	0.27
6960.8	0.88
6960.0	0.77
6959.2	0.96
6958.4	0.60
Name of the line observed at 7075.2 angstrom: H-alpha 6563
